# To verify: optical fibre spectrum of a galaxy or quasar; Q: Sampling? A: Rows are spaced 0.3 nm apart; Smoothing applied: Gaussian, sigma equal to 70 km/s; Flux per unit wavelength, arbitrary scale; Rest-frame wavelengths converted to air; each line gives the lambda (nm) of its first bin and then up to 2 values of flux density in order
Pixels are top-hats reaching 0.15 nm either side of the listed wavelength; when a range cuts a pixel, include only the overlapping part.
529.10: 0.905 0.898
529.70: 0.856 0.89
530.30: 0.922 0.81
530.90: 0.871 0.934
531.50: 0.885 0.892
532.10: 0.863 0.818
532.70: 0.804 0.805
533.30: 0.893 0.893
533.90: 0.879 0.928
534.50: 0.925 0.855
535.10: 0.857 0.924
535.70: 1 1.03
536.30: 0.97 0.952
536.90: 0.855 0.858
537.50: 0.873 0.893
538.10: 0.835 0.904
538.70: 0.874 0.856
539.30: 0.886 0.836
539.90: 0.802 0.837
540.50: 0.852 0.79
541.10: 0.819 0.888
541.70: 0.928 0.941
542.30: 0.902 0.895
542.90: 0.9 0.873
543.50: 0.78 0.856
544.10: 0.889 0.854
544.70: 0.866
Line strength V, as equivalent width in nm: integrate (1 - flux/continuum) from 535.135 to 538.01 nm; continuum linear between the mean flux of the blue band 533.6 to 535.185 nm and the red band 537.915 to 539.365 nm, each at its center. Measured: -0.14 nm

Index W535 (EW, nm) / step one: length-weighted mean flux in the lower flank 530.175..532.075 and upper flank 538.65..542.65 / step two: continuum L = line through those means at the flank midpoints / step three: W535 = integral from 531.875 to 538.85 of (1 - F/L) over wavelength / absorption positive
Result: -0.13 nm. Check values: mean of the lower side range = 0.884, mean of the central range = 0.891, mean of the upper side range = 0.864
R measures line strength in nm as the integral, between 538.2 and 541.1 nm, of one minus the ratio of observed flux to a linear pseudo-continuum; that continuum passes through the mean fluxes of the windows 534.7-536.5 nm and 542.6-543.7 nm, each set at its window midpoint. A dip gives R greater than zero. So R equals 0.16 nm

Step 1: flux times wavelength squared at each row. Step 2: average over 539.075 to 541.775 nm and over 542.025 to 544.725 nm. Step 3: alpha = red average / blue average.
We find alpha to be 1.0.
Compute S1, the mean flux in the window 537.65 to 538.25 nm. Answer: 0.864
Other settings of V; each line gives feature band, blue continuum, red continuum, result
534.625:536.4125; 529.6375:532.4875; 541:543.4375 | -0.11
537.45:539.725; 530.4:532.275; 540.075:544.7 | 0.00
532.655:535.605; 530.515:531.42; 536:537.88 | 0.05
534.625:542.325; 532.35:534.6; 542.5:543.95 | -0.19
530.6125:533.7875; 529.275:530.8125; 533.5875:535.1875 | 0.07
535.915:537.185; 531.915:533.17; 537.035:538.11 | -0.12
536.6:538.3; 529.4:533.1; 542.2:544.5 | -0.01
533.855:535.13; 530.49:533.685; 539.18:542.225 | -0.05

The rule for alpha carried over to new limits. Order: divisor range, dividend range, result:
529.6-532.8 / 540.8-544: 1.05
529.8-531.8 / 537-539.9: 1.01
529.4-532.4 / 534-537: 1.08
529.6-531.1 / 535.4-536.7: 1.15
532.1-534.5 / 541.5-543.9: 1.06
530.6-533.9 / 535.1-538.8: 1.07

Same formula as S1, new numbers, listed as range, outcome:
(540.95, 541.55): 0.854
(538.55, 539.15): 0.865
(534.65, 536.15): 0.933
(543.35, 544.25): 0.842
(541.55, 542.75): 0.917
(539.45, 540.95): 0.823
